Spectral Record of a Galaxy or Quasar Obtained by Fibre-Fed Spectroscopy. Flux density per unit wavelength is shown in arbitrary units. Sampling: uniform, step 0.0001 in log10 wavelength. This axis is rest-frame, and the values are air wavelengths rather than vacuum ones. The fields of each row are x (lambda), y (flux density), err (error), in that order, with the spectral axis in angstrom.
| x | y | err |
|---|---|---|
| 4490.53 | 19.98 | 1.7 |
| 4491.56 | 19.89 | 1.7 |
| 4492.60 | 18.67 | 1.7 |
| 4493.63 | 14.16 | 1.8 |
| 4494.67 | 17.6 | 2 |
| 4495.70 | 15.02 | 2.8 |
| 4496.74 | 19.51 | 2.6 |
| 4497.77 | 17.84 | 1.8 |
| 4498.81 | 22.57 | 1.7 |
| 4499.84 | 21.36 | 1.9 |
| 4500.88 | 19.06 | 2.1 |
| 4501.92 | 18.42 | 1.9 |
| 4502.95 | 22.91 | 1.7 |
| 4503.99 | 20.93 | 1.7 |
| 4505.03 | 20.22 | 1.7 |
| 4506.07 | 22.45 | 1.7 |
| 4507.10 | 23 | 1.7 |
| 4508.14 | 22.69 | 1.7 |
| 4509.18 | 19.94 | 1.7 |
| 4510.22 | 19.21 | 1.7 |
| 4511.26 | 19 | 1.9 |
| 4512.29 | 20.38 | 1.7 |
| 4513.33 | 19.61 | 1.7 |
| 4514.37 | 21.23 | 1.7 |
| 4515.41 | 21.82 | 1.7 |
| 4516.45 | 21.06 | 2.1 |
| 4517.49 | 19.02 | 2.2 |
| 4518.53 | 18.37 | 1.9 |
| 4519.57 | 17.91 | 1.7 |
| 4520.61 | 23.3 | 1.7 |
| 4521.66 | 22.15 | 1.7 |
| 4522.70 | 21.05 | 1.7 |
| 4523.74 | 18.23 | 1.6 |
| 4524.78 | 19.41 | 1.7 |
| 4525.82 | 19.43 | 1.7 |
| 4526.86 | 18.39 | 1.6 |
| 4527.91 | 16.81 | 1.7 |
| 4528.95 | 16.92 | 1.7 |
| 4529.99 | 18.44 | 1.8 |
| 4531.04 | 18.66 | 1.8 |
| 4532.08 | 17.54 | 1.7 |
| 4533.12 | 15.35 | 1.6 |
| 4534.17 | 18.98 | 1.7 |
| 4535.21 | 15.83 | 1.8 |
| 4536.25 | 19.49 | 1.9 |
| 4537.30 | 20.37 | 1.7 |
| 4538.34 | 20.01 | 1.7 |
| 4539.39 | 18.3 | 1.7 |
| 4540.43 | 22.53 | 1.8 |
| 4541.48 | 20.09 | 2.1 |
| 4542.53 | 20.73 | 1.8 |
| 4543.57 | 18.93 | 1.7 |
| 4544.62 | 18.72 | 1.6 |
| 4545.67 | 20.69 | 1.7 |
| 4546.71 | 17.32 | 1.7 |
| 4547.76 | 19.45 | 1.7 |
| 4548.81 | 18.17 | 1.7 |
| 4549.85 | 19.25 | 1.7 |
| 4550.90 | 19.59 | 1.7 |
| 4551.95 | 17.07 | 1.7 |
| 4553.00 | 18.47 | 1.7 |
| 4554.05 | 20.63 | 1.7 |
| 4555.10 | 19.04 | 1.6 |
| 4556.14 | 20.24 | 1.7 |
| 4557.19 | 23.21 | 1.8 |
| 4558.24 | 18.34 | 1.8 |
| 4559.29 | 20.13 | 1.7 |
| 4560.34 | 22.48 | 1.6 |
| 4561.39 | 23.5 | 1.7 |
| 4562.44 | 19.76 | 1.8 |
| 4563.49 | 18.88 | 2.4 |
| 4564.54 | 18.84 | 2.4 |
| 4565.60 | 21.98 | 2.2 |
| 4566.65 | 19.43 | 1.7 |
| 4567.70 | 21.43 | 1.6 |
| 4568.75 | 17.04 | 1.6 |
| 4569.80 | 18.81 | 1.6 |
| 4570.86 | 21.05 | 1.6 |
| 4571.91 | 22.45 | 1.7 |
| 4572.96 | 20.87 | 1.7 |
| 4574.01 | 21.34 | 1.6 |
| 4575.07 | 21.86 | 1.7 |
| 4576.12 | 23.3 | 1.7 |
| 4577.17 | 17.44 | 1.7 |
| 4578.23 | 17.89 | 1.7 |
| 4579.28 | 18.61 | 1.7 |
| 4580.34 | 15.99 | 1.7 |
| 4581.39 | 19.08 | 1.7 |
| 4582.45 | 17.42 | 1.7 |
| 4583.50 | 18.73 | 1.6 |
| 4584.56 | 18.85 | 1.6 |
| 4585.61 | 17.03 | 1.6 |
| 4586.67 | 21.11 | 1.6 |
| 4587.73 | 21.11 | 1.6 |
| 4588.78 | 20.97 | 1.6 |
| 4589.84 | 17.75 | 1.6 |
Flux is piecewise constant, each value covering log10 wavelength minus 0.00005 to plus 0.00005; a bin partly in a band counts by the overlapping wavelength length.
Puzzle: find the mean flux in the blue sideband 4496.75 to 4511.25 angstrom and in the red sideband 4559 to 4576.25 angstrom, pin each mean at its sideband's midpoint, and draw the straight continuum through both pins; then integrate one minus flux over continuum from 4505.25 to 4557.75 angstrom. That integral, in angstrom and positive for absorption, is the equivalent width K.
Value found 2.9 angstrom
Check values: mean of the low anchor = 20.7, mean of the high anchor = 20.7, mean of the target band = 19.6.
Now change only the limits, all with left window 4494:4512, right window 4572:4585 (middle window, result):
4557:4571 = -0.53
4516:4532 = 0.53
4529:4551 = 0.91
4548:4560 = 0.06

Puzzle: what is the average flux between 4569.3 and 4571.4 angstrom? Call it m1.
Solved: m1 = 19.9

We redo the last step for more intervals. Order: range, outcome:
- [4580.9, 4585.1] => 18.5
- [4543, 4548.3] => 19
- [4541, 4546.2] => 19.8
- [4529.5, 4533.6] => 17.5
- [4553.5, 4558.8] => 20.3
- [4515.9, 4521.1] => 19.9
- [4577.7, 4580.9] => 17.5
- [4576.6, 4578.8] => 17.8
